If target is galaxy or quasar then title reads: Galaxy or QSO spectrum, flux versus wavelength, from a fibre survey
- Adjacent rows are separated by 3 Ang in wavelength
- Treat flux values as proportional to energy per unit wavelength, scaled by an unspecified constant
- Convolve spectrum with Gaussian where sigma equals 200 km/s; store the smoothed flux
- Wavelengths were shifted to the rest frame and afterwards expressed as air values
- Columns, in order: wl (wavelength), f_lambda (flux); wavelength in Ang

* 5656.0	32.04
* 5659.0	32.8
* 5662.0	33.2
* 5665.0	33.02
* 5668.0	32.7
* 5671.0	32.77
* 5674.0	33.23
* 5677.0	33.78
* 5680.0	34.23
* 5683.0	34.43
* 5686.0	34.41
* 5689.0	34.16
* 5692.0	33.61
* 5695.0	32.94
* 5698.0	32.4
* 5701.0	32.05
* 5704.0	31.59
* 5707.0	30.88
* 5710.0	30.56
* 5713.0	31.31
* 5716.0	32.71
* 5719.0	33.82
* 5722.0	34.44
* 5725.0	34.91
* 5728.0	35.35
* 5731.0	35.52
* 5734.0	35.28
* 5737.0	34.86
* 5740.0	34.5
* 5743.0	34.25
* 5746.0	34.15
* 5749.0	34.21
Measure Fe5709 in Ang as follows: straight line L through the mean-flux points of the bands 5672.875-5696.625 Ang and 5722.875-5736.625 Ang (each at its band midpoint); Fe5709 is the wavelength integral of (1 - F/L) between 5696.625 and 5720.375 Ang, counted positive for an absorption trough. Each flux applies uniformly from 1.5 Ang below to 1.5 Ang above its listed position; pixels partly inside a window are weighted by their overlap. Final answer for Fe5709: 1.8 Ang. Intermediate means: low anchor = 33.9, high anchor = 35.2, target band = 31.9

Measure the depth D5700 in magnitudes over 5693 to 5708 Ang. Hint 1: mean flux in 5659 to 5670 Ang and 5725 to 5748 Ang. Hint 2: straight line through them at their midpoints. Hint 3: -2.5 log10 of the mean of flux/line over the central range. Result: 0.060 mag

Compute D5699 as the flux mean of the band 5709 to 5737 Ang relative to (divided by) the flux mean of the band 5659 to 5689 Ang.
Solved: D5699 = 1.0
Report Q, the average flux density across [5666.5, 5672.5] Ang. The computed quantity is 32.7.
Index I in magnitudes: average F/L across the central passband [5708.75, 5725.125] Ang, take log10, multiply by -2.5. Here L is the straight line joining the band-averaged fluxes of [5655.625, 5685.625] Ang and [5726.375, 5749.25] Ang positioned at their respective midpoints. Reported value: 0.05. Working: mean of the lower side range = 33.3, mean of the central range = 32.8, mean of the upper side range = 34.8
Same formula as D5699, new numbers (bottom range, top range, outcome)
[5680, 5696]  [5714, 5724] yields 0.99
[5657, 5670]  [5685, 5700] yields 1.02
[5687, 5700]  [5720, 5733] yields 1.05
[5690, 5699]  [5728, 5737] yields 1.07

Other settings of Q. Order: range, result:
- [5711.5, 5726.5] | 33.4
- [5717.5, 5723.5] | 34.1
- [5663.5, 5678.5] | 33.1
